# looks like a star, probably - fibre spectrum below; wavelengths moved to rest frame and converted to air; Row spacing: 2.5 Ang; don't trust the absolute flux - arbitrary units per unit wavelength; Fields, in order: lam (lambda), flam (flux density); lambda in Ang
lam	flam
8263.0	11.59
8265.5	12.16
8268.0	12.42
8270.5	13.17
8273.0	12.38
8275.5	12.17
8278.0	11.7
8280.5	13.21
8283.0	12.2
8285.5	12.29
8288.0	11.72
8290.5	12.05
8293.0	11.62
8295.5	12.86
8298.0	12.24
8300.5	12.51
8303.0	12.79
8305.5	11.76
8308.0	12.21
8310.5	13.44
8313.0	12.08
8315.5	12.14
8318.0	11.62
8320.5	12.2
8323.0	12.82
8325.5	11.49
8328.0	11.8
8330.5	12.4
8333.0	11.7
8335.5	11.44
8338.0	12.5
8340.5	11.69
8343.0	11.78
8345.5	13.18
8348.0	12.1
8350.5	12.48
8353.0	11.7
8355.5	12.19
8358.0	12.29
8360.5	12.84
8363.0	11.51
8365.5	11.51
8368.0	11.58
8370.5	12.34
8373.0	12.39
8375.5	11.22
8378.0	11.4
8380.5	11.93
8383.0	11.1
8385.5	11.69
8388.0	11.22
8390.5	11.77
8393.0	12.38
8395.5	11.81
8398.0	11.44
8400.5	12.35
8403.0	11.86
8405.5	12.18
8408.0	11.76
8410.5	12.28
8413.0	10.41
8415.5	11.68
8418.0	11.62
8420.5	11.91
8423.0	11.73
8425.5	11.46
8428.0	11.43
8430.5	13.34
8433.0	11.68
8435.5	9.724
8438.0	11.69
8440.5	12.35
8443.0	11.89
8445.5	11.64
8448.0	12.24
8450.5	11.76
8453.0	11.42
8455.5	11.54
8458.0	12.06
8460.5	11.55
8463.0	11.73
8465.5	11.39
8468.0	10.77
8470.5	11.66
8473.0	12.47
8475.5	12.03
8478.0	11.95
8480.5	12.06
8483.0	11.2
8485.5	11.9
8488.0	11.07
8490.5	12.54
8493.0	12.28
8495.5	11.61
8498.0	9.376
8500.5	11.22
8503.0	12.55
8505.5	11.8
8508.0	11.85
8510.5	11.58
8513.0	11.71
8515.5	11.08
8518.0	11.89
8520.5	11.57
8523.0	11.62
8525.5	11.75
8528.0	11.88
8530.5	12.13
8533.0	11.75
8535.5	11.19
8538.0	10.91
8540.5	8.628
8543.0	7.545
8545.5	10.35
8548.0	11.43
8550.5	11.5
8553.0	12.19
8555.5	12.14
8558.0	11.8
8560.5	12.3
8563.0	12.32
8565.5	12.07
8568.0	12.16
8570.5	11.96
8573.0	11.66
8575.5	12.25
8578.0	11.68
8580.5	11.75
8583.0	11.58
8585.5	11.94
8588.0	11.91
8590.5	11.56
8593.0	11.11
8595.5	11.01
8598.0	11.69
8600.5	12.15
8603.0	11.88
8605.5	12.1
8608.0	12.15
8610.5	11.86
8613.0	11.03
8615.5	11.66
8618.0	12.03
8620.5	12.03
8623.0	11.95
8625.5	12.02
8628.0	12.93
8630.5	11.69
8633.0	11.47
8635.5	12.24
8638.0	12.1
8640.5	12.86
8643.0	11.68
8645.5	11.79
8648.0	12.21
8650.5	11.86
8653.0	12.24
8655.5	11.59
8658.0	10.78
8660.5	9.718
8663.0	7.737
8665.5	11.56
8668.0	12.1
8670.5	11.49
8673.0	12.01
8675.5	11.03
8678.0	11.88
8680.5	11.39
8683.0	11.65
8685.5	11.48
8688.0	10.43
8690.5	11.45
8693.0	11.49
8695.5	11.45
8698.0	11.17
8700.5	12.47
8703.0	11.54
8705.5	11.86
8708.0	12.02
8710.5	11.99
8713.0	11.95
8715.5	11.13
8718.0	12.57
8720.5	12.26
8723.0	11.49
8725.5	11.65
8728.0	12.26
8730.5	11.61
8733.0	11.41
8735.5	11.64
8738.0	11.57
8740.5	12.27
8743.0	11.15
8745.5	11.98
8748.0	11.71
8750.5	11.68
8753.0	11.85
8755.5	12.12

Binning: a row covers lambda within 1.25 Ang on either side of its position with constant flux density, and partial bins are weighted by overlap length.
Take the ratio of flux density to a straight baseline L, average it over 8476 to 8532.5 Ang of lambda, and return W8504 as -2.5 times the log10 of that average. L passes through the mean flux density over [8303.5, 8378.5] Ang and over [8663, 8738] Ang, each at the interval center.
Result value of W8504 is 0.017 mag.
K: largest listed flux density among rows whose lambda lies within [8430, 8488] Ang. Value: 13.34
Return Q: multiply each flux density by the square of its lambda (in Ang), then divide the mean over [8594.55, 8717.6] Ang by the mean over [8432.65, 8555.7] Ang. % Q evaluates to 1.1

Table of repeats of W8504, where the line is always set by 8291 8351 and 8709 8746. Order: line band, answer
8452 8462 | 0.04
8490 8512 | 0.04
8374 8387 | 0.06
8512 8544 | 0.09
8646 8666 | 0.09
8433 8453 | 0.04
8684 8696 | 0.05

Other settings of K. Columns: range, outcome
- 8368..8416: 12.39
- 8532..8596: 12.32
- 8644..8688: 12.24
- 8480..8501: 12.54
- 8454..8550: 12.55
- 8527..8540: 12.13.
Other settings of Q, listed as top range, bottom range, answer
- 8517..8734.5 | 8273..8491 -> 1.03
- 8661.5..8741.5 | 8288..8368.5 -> 1.04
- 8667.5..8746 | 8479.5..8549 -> 1.08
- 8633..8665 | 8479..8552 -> 1.04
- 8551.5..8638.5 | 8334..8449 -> 1.05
